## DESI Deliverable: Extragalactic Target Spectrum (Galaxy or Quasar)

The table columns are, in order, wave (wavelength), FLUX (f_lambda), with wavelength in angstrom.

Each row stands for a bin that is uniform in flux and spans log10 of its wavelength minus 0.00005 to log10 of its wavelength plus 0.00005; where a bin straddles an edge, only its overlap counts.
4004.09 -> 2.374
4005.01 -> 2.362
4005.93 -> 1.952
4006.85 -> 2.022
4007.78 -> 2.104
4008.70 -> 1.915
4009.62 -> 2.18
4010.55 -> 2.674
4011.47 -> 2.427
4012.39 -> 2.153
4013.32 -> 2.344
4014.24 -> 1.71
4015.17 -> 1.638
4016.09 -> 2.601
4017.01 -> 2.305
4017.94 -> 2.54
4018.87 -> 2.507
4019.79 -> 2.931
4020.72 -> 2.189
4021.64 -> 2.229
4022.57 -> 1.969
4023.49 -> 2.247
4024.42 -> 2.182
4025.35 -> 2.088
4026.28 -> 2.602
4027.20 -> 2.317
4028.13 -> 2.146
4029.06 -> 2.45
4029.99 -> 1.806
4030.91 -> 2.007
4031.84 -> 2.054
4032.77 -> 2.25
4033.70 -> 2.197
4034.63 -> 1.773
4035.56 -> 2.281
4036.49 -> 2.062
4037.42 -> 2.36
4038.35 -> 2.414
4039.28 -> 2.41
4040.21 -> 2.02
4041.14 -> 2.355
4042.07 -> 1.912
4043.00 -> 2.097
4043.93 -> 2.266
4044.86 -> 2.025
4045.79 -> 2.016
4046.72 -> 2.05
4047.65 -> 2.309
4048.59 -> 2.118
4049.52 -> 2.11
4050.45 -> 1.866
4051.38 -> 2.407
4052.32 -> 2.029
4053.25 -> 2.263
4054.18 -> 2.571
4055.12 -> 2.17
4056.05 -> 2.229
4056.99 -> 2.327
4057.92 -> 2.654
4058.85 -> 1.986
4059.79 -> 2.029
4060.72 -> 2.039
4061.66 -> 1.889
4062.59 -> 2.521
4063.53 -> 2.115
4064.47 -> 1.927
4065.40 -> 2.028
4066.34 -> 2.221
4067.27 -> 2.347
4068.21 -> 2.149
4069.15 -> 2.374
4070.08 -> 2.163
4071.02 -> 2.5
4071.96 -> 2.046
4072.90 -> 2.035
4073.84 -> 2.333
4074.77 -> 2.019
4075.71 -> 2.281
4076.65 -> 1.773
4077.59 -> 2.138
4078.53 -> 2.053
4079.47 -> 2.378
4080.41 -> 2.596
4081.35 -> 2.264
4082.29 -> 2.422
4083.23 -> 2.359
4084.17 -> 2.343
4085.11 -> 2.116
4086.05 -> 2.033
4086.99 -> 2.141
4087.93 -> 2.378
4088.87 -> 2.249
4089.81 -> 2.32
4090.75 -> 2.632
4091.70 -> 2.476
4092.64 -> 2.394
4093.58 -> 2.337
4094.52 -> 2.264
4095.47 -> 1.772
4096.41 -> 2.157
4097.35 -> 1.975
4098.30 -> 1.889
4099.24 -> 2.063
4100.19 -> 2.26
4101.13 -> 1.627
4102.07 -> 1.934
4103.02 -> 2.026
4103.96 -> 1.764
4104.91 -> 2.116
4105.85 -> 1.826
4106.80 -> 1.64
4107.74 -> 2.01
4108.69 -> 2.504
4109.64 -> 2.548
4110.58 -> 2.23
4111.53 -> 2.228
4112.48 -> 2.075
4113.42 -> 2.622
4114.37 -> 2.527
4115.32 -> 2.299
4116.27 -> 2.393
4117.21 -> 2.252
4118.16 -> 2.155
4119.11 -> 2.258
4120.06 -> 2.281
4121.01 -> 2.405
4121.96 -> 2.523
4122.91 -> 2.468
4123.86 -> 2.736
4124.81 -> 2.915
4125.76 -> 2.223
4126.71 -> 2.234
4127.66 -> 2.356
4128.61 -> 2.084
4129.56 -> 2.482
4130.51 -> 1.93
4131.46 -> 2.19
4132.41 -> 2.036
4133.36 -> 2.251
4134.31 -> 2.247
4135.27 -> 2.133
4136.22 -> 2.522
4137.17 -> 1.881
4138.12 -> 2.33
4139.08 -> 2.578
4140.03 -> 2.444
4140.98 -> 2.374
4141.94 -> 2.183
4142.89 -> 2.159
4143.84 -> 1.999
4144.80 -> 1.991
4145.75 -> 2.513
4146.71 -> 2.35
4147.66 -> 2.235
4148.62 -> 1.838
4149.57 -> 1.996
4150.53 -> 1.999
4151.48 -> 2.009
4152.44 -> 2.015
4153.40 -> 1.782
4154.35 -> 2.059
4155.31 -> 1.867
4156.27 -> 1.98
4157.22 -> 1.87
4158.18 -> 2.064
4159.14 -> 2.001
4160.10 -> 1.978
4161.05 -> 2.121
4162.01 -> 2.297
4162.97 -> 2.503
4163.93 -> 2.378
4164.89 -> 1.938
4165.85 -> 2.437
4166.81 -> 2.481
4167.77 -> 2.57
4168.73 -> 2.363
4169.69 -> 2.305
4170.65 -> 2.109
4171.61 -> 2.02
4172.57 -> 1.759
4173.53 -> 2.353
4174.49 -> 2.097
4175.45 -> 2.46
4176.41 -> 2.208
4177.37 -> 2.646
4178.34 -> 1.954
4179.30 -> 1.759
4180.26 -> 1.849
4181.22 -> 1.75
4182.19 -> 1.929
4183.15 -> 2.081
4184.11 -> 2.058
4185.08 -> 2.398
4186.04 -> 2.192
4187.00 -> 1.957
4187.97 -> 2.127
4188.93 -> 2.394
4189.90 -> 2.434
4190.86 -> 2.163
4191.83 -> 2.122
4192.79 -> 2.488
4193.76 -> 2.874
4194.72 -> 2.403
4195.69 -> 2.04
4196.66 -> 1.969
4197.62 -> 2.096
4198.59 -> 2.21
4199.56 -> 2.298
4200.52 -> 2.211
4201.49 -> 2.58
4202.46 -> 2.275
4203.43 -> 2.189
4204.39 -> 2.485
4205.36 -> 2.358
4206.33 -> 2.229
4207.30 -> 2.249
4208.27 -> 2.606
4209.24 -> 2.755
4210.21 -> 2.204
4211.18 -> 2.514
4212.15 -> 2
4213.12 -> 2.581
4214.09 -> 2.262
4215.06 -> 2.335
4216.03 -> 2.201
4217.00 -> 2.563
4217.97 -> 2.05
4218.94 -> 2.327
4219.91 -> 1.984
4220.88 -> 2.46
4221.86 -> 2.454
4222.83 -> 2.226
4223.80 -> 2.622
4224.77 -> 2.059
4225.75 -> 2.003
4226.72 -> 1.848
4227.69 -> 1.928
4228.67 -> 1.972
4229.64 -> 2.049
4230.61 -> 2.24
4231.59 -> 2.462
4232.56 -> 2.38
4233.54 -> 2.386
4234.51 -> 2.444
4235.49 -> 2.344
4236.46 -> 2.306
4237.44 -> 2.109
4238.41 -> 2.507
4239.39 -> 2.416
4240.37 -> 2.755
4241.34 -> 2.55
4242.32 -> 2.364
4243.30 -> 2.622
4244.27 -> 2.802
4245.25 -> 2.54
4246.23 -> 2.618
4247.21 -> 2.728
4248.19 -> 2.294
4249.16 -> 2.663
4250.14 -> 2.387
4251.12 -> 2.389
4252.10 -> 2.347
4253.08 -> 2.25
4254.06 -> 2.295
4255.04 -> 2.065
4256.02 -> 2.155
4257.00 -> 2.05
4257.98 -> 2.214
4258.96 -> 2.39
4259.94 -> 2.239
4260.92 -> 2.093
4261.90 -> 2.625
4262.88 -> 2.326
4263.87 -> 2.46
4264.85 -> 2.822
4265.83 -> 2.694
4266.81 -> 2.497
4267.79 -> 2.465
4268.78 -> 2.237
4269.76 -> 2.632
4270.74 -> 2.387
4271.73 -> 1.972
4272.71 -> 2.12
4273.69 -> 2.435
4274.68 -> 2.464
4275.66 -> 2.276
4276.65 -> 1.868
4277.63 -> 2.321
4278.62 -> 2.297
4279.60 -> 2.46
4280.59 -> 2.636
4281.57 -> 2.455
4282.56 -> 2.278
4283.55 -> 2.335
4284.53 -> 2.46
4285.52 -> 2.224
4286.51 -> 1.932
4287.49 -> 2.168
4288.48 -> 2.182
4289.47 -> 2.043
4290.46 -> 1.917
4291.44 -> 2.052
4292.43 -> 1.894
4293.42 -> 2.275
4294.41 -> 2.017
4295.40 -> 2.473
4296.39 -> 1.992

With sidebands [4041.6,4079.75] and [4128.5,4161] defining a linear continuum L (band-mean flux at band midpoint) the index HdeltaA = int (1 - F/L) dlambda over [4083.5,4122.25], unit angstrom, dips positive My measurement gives -0.9 angstrom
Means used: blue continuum 2.16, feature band 2.2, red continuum 2.13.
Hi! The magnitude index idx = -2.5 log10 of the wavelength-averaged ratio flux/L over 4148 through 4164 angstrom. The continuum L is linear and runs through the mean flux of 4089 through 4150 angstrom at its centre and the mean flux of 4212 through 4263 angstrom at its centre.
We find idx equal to 0.11 mag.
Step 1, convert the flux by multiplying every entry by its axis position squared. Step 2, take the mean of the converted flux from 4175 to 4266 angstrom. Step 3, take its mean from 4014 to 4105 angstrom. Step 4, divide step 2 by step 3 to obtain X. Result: 1.1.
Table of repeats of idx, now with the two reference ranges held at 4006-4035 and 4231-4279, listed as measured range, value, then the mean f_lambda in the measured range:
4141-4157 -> 0.119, 2.07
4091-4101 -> 0.058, 2.15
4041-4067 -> 0.036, 2.16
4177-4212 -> 0.048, 2.24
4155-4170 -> 0.057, 2.2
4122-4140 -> -0.012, 2.32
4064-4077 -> 0.043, 2.16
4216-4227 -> 0.057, 2.24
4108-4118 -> -0.034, 2.35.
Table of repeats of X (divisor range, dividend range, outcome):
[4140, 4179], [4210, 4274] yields 1.13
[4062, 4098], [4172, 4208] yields 1.05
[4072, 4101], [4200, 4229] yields 1.10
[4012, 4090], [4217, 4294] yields 1.16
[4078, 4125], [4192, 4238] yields 1.08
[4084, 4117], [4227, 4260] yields 1.16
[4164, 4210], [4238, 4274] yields 1.11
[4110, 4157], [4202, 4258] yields 1.09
